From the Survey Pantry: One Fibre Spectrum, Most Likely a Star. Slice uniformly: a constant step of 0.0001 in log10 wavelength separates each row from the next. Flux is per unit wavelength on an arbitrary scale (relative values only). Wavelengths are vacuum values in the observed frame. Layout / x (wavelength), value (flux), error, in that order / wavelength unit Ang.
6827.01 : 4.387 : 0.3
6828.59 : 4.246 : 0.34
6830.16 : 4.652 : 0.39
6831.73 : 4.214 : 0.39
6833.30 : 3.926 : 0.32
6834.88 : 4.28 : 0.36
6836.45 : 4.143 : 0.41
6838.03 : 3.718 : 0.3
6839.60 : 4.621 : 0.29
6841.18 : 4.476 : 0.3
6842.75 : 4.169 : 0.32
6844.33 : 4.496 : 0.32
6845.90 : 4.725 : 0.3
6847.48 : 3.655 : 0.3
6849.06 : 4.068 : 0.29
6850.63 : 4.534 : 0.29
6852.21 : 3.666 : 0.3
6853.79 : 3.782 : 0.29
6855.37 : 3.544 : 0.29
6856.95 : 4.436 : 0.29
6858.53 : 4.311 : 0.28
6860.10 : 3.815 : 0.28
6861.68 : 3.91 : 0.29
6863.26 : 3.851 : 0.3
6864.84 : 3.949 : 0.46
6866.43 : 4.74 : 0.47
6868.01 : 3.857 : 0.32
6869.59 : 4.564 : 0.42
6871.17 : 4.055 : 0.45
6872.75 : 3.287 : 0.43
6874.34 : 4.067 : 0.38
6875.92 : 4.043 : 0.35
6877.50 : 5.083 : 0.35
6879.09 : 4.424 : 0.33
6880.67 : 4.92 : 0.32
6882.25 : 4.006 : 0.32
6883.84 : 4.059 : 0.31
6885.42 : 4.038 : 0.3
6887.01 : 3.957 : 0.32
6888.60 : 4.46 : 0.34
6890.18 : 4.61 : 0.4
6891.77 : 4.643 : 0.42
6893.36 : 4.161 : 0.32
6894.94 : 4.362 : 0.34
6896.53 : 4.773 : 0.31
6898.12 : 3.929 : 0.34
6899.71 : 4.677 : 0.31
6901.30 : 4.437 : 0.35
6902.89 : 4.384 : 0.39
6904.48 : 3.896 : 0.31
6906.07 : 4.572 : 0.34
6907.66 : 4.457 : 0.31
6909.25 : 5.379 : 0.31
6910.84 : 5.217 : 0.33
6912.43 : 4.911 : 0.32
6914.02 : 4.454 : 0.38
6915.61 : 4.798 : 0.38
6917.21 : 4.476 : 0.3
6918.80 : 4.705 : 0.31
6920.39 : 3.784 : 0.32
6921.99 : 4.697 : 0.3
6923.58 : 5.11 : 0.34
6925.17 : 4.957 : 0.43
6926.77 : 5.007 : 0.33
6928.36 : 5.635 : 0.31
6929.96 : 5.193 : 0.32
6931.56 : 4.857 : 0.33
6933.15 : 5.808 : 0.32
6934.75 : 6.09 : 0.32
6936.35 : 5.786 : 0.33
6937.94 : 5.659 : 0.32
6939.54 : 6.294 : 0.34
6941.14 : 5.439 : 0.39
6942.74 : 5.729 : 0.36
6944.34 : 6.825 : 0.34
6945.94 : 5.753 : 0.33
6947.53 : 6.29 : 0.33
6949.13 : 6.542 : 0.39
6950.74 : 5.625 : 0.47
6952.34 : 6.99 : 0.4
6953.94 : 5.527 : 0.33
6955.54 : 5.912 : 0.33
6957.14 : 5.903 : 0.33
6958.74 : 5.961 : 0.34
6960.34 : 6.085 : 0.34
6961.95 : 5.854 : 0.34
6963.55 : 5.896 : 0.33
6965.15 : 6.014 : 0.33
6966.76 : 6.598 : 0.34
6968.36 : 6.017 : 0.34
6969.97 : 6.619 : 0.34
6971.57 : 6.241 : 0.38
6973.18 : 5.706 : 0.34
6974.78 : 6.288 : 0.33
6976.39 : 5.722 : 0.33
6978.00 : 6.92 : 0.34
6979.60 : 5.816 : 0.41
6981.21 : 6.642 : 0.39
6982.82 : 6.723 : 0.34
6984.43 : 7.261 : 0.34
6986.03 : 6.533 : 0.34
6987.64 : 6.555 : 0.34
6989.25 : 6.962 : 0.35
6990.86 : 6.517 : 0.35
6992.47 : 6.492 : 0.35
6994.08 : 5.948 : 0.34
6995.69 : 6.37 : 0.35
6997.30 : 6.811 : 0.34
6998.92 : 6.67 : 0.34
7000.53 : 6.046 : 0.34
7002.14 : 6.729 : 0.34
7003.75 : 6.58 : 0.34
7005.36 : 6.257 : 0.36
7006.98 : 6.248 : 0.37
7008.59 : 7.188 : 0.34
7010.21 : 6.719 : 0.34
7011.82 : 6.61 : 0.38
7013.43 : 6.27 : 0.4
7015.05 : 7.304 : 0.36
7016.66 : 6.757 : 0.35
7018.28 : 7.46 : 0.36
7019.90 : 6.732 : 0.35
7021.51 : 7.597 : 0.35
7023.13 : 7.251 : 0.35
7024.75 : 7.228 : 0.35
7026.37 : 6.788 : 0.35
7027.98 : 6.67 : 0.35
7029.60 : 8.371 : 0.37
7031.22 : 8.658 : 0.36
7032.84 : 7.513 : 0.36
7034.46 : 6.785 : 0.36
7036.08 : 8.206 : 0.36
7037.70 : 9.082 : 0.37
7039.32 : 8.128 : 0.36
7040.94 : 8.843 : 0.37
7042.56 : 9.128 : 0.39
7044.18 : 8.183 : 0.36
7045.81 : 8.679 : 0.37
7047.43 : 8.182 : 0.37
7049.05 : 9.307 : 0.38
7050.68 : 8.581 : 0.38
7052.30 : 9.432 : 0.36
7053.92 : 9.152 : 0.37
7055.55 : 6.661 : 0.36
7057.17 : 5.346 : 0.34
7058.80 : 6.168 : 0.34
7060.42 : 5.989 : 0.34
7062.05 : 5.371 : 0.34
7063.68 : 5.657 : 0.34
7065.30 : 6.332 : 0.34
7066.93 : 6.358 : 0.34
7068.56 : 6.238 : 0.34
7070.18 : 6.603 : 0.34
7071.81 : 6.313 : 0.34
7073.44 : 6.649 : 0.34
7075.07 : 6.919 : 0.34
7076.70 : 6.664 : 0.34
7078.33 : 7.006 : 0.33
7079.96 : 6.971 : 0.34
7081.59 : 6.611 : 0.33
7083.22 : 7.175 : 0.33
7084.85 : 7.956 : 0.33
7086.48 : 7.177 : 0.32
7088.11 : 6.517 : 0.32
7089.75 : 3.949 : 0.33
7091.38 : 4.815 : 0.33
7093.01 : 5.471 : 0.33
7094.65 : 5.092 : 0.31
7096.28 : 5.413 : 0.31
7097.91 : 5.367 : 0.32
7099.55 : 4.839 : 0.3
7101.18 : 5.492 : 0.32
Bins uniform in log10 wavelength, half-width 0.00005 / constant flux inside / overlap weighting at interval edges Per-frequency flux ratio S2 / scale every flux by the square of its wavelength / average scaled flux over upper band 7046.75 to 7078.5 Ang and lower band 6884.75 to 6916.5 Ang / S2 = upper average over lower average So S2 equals 1.6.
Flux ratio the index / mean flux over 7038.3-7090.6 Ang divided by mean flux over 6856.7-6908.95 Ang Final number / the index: 1.67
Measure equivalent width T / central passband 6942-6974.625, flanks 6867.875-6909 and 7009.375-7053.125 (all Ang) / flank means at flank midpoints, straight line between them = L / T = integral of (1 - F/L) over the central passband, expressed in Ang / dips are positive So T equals -0.53 Ang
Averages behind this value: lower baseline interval 4.32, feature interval 6.11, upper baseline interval 7.8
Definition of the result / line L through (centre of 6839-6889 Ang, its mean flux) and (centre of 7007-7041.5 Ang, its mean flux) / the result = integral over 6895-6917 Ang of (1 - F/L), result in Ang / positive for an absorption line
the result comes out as 1.85 Ang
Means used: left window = 4.17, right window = 7.4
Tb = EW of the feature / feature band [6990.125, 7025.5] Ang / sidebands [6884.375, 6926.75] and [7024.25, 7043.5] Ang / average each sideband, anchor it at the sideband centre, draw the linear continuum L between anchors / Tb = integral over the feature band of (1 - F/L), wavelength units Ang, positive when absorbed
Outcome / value 2.7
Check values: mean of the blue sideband 4.54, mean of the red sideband 7.97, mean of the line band 6.72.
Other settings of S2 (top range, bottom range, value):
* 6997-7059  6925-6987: 1.26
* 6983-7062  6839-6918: 1.75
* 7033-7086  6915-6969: 1.34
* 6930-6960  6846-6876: 1.51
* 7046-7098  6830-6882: 1.69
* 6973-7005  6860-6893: 1.59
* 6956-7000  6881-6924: 1.44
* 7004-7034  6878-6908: 1.68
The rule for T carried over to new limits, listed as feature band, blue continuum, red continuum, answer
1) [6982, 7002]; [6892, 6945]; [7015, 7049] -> 0.7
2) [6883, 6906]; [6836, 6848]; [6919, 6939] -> 2.5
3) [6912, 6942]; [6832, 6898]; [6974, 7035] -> 1.2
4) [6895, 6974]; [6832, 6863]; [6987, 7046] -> 4.2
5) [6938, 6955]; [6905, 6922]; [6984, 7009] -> -2.1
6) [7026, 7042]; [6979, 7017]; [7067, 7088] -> -3.0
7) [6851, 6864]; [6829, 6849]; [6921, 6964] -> 1.7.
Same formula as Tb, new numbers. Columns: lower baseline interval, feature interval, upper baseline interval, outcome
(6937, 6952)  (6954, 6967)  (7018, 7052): 0.8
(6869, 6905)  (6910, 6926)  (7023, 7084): 0.5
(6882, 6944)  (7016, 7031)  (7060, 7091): -3.4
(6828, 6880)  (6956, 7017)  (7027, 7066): 1.6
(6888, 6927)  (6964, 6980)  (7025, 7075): -0.9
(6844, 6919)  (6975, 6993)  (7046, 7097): -3.1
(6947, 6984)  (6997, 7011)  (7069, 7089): -0.4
